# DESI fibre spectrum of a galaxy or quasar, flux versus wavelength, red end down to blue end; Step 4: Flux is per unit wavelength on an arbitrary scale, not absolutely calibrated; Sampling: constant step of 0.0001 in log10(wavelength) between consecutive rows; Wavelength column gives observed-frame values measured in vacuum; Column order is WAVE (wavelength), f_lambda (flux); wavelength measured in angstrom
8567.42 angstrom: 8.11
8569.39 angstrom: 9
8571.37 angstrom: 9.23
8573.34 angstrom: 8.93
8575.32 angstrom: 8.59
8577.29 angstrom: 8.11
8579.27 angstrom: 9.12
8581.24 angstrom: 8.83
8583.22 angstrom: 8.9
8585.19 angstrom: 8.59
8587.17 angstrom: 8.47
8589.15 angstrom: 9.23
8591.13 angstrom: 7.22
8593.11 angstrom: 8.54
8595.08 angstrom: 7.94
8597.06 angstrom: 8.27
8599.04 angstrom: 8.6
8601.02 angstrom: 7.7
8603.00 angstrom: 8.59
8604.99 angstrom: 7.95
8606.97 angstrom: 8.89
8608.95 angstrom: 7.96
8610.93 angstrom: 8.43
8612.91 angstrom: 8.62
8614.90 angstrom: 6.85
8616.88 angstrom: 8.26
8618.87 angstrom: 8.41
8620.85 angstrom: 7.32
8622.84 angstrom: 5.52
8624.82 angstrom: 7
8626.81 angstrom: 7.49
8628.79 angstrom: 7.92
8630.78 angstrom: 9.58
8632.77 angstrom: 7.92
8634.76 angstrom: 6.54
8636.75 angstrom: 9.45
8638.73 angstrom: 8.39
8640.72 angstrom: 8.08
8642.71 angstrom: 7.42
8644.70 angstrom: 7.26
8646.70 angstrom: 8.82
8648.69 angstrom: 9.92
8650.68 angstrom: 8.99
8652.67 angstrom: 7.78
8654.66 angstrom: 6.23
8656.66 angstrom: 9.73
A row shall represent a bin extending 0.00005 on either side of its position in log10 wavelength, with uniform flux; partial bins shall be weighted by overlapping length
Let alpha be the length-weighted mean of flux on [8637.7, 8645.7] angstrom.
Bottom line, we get 7.8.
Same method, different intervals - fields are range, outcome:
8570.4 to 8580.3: 8.8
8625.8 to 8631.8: 8.32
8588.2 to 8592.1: 8.22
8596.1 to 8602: 8.19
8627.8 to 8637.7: 8.27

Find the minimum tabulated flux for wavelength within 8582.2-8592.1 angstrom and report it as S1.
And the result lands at 7.22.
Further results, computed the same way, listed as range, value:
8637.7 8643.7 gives 7.42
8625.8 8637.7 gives 6.54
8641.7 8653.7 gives 7.26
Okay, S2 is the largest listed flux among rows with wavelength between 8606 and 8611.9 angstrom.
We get 8.89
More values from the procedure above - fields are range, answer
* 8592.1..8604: 8.6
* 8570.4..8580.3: 9.23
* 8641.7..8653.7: 9.92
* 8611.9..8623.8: 8.62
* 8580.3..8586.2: 8.9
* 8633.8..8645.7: 9.45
